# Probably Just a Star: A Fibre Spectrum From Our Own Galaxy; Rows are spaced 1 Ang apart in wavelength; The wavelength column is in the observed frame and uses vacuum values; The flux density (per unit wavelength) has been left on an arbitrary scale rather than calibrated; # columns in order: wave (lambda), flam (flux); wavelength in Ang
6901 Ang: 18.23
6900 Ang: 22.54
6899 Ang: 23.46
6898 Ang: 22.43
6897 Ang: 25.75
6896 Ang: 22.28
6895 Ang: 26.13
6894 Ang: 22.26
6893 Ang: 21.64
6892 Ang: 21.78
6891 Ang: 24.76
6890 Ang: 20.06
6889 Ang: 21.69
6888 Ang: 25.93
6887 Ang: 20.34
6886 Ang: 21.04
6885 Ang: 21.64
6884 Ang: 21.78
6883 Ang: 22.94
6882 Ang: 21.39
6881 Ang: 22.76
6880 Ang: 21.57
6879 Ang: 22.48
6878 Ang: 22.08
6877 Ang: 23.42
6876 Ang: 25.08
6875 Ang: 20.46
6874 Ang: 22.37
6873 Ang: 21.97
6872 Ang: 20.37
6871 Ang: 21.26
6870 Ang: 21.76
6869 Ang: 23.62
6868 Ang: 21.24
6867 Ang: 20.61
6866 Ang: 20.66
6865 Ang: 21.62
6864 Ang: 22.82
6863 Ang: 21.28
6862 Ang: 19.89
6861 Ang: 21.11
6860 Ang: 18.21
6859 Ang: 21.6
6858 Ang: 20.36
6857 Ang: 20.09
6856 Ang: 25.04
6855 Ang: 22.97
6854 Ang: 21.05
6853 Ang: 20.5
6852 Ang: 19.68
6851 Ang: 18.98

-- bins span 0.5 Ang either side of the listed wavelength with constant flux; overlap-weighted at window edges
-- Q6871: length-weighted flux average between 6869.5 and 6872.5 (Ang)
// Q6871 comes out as 21.1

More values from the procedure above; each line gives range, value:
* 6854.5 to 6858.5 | 22.1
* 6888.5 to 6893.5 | 22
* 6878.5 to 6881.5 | 22.3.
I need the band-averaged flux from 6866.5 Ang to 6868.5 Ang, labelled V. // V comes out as 20.9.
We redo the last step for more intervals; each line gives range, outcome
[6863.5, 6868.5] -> 21.4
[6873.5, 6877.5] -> 22.8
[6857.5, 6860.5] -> 20.1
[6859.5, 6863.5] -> 20.1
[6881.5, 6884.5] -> 22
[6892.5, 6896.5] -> 23.1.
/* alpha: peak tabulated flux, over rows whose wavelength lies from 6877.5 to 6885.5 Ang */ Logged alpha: 22.94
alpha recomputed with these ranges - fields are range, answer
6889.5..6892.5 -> 24.76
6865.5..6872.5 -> 23.62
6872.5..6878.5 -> 25.08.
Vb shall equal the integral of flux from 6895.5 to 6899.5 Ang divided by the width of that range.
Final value 23.5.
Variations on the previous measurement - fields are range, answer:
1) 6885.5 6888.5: 22.4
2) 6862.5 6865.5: 21.9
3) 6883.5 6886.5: 21.5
